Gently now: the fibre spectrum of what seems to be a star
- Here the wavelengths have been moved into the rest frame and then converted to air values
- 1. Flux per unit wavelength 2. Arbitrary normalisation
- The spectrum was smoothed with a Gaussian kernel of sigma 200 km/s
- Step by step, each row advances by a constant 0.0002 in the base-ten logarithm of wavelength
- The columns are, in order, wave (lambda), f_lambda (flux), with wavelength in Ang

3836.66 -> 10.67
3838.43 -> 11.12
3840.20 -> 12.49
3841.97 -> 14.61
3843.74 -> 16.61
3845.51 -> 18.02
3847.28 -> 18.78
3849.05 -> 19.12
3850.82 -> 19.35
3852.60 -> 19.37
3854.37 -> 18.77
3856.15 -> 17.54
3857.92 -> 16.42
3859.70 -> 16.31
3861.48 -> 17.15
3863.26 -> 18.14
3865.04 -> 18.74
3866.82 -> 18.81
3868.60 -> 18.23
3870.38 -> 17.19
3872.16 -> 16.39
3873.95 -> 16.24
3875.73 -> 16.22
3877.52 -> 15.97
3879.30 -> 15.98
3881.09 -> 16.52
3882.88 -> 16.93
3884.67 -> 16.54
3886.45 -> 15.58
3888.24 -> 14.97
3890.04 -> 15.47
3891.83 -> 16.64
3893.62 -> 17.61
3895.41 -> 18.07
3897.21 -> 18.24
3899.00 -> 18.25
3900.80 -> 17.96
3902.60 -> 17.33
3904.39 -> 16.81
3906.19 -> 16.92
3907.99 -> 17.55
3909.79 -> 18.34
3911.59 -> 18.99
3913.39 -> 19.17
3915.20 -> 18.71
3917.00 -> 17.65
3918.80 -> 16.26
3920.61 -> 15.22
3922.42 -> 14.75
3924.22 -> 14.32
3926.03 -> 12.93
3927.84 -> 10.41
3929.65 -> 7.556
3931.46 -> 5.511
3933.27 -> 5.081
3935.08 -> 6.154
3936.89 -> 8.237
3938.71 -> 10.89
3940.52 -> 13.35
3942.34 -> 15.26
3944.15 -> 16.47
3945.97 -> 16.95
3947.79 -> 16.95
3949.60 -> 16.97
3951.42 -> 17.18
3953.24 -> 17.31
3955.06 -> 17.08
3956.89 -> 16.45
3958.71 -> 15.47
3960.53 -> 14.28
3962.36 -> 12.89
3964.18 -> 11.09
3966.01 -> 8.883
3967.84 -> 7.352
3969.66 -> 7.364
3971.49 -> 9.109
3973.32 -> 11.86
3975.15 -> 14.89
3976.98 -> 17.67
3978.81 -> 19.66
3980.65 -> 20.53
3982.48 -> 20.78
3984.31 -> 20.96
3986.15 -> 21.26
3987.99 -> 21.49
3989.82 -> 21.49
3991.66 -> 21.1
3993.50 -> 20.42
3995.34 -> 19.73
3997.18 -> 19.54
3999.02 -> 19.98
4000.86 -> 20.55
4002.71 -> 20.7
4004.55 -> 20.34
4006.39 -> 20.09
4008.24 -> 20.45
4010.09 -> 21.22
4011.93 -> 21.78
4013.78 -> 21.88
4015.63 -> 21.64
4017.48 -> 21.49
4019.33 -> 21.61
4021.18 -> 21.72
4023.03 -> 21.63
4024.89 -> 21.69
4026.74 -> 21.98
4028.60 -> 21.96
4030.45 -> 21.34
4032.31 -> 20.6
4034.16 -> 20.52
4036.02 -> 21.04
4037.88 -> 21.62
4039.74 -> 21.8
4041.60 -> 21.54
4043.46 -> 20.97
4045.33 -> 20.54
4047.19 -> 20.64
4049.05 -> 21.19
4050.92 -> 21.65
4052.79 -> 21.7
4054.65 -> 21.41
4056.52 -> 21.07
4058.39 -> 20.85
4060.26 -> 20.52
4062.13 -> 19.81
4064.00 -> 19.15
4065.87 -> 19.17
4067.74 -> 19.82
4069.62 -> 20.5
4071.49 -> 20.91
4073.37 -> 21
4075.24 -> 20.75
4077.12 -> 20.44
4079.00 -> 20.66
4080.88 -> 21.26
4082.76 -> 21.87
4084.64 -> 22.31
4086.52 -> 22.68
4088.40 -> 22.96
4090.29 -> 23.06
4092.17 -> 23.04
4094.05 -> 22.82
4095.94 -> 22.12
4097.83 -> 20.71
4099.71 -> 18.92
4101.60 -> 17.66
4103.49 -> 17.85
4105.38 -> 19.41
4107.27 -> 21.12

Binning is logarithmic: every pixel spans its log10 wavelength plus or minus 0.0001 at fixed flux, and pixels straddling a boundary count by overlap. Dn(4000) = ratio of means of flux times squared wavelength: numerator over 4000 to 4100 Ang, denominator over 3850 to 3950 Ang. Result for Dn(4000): 1.5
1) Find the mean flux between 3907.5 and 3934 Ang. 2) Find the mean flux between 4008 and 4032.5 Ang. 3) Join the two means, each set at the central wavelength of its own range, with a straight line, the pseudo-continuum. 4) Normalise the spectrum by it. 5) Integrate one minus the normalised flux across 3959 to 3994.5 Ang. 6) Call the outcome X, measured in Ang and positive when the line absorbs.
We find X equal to 4.9 Ang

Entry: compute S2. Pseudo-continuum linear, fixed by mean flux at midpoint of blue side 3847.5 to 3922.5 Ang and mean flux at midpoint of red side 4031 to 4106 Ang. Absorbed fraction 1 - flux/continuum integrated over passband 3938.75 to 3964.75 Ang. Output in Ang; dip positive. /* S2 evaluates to 4.44 Ang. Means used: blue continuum 17.3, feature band 15.5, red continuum 20.9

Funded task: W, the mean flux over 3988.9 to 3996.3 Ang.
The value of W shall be 20.7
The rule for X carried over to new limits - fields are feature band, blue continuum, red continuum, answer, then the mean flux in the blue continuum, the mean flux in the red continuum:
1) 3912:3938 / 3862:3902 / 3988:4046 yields 8.33 Ang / 17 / 21.1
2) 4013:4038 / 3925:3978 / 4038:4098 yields -4.79 Ang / 12.5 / 21.2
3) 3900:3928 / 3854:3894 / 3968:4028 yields 1.68 Ang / 16.8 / 19.5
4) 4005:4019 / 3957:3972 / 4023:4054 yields -2.81 Ang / 11.2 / 21.3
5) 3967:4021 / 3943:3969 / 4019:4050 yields -2.87 Ang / 14.6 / 21.3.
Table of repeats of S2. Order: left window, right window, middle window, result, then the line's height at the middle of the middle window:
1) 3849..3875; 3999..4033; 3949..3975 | 8.97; 20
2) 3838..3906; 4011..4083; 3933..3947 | 5.05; 18.6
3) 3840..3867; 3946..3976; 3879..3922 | -3.64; 15.8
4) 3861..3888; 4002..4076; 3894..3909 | -0.04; 17.6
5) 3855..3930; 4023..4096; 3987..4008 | -1.04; 19.5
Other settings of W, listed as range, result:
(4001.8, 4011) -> 20.6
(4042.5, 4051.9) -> 21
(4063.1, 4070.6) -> 19.7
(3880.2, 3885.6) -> 16.7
